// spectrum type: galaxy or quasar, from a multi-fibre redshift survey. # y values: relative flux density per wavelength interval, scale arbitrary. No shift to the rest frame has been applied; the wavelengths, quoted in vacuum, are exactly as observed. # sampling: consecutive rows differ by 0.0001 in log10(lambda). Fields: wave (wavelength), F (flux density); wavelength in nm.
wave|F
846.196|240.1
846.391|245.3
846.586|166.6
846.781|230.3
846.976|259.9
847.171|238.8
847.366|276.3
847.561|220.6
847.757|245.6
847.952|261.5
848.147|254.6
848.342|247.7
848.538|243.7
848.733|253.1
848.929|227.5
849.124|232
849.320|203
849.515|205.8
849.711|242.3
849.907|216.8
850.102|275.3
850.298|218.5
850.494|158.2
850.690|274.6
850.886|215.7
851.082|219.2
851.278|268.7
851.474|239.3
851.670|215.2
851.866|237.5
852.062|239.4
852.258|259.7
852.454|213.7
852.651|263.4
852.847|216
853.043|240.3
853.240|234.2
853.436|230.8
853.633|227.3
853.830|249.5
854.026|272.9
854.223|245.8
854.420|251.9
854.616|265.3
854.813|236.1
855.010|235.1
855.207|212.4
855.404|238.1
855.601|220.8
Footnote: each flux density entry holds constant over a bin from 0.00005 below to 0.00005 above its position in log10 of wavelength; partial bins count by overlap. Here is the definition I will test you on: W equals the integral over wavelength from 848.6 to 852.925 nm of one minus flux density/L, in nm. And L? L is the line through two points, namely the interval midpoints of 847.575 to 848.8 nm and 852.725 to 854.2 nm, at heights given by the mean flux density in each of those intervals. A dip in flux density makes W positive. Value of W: 0.22 nm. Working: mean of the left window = 249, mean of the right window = 240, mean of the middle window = 232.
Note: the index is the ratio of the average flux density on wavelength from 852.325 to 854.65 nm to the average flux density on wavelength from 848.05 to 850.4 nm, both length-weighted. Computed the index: 1.03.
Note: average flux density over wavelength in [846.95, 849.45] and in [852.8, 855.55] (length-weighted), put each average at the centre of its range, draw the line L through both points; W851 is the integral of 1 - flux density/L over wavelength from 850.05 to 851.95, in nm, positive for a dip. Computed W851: 0.08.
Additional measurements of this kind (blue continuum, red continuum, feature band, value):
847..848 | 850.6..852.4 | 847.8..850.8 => 0.129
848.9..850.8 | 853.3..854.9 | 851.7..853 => 0.006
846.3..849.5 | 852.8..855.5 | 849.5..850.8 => 0.052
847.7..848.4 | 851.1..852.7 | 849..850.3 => 0.102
